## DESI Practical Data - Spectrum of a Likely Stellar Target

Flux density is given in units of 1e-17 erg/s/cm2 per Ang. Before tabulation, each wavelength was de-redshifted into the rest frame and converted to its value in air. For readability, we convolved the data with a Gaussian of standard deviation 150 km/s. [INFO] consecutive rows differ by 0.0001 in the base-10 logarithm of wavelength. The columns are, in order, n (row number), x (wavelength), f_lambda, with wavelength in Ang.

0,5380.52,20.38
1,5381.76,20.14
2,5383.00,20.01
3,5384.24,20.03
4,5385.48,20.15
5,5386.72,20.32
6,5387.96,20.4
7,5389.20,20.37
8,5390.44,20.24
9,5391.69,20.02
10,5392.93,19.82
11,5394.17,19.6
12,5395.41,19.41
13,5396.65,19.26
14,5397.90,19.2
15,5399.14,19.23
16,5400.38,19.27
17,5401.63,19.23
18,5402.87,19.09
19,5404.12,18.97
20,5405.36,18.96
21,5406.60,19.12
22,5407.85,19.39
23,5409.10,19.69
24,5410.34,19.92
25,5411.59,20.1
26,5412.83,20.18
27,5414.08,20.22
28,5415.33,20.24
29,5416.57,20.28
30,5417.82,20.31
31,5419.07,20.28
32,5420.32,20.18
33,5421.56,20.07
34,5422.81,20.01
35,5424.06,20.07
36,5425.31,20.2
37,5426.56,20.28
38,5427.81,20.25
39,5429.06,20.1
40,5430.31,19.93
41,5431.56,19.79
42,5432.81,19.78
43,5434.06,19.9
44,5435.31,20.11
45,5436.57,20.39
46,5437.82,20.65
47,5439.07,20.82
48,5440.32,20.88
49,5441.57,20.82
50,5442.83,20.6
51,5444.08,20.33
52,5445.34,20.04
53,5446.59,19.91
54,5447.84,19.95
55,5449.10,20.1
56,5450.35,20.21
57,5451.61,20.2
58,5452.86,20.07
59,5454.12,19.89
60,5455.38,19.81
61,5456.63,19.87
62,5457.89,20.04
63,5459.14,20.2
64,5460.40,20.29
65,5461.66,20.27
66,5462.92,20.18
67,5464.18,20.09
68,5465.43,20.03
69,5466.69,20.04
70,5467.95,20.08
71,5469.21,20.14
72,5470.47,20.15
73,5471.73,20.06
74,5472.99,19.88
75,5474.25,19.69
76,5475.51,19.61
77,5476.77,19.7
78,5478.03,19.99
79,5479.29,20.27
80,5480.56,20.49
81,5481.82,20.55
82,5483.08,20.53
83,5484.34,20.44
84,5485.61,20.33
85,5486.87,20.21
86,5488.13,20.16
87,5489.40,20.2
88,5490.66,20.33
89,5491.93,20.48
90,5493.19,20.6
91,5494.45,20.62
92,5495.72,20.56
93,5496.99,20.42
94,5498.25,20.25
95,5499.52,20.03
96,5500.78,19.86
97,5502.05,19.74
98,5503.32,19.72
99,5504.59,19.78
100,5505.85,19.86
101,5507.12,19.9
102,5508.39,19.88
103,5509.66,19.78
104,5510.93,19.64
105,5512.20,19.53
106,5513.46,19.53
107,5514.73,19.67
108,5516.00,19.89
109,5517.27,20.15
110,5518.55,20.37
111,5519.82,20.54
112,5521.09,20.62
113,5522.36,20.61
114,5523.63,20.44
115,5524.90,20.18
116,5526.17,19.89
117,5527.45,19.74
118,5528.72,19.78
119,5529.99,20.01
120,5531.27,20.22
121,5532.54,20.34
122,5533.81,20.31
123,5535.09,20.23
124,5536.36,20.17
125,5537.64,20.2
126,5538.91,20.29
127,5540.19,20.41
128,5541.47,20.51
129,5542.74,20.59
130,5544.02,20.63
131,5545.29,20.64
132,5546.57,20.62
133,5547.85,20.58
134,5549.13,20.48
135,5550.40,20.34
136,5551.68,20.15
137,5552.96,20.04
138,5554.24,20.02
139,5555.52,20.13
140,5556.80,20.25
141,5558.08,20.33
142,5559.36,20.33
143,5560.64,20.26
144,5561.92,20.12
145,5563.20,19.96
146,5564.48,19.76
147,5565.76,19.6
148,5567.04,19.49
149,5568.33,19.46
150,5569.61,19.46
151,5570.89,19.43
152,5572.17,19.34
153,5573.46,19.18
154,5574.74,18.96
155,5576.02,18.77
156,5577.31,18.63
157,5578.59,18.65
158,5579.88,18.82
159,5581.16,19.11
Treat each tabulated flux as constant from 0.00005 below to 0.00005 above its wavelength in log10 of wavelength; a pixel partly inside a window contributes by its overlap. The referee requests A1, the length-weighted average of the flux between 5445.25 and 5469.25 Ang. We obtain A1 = 20.1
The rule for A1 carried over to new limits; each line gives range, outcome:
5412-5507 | 20.2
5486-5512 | 20.1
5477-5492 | 20.3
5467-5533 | 20.1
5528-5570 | 20.2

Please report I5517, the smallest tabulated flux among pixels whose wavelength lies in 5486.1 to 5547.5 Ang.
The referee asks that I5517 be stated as 19.53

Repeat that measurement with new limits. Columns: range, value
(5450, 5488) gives 19.61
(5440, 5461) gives 19.81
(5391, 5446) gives 18.96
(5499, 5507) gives 19.72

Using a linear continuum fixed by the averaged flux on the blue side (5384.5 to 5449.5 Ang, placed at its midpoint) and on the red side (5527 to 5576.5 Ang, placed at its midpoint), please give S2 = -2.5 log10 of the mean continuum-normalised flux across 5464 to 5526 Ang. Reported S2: -0.01 mag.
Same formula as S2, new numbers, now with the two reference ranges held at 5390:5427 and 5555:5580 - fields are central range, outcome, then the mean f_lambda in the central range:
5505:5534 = -0.02 mag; 20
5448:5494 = -0.03 mag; 20.1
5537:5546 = -0.05 mag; 20.5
